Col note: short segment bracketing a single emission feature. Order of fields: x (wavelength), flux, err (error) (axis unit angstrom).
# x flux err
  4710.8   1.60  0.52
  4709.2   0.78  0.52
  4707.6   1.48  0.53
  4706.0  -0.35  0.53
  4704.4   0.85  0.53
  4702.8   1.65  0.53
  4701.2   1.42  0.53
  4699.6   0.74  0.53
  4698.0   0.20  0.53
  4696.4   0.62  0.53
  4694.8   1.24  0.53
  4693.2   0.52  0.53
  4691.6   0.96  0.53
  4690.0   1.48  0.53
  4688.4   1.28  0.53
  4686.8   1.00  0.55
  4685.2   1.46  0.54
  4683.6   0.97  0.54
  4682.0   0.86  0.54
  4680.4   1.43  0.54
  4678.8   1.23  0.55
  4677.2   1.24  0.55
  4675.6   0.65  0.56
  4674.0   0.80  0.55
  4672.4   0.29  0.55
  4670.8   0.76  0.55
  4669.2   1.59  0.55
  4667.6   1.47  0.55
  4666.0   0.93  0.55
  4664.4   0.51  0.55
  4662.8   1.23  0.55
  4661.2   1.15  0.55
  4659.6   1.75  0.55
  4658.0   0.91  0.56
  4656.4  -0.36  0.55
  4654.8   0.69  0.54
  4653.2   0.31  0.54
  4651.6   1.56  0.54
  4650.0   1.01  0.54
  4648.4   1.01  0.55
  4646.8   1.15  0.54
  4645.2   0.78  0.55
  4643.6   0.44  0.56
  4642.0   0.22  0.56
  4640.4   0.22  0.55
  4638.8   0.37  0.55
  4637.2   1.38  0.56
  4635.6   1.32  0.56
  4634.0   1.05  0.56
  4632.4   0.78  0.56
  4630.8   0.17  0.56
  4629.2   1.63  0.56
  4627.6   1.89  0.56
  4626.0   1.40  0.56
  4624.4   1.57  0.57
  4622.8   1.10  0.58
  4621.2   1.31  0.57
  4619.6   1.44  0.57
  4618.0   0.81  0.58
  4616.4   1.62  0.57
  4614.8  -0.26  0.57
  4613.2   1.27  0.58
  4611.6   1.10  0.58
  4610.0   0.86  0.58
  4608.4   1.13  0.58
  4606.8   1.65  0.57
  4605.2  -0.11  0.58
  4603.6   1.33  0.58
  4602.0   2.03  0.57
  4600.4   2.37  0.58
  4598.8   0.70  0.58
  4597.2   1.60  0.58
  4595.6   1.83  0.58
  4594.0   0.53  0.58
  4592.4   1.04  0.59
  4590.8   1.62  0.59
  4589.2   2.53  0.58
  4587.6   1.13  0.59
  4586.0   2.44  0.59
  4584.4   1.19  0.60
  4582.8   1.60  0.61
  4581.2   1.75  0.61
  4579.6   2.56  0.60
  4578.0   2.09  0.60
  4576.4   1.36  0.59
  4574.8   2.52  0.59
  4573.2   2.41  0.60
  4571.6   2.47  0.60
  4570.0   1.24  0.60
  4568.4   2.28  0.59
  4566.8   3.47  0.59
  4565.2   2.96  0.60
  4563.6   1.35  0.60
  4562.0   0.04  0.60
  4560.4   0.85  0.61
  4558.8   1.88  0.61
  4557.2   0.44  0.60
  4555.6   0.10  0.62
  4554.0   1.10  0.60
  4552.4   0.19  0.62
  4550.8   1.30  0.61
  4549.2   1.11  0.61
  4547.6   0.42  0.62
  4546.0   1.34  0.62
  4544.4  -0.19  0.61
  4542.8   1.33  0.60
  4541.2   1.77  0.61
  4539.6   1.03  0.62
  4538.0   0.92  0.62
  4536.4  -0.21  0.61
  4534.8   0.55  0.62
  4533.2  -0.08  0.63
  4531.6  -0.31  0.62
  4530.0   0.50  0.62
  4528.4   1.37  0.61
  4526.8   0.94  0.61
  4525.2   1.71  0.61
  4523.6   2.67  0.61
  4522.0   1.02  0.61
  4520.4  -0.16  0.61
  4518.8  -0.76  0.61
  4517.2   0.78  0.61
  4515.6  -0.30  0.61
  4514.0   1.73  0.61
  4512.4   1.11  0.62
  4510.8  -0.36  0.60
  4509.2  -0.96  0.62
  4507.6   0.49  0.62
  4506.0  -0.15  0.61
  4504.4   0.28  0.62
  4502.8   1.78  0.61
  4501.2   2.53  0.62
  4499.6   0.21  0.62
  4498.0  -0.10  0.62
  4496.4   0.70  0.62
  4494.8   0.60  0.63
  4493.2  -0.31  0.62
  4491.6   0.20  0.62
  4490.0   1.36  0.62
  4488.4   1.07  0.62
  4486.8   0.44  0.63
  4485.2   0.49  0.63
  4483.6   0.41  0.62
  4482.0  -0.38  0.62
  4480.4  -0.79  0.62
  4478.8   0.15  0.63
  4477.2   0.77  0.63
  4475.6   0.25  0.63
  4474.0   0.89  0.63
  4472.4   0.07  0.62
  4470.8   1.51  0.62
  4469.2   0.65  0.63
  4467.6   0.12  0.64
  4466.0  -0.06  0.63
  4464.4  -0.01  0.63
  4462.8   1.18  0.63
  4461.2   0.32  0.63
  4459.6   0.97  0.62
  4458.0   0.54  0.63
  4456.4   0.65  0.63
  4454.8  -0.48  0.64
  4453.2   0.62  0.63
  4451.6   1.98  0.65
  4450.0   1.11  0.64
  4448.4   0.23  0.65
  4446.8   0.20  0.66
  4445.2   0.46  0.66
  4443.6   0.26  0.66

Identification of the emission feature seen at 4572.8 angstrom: Ly-alpha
